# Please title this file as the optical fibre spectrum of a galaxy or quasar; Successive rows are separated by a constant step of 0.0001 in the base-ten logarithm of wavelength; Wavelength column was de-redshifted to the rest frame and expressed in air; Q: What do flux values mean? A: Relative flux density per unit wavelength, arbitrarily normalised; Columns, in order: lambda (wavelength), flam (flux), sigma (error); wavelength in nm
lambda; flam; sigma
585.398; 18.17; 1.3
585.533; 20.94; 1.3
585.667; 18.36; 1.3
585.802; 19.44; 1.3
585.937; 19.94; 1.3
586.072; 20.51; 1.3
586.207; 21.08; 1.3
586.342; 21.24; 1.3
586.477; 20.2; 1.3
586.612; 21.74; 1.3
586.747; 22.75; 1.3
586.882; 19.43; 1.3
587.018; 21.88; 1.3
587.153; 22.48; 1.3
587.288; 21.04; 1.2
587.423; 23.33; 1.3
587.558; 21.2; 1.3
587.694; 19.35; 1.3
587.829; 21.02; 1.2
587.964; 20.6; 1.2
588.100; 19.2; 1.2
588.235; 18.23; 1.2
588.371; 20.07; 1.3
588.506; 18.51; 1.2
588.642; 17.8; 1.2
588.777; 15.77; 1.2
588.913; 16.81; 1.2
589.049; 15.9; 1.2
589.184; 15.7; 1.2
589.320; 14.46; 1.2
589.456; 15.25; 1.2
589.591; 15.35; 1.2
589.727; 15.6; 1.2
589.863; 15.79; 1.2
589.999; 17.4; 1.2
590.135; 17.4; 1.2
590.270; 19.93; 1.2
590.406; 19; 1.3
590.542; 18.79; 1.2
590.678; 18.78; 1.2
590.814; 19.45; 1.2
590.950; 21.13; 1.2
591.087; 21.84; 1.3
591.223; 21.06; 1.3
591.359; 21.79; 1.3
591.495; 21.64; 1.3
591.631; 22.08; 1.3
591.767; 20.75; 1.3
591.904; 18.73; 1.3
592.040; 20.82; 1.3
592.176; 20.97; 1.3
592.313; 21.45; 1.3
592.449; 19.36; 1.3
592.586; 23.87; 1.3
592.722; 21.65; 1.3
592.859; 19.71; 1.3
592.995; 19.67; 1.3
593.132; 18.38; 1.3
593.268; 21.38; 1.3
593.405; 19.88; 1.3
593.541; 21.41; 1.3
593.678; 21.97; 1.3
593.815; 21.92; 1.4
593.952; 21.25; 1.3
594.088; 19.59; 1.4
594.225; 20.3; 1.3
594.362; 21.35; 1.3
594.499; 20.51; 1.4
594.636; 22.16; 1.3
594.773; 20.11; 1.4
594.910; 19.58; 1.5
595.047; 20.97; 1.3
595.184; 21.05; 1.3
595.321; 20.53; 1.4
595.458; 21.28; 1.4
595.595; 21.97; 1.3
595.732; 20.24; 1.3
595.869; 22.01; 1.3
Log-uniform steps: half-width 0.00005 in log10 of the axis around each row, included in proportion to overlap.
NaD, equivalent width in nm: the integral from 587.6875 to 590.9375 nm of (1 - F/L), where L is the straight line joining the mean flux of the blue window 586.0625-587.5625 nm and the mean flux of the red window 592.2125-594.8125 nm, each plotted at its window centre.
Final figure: 0.53 nm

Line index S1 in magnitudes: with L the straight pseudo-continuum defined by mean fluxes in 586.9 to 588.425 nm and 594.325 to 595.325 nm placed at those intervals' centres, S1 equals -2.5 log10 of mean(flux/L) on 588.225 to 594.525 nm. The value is 0.07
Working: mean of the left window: 20.7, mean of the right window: 20.8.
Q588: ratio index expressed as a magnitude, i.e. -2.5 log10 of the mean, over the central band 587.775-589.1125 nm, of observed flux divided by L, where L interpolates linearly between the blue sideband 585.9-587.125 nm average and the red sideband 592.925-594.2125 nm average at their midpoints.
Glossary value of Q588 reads 0.14 mag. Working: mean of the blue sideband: 21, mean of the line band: 18.4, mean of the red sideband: 20.6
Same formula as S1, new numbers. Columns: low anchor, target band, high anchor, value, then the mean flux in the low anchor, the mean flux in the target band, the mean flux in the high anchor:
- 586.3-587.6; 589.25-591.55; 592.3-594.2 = 0.14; 21.5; 18.5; 20.8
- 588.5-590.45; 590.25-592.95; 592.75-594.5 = -0.11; 16.6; 20.6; 20.6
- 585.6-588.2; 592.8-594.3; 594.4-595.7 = 0.02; 20.7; 20.5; 20.9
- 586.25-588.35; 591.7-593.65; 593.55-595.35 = 0.02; 20.9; 20.6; 20.9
